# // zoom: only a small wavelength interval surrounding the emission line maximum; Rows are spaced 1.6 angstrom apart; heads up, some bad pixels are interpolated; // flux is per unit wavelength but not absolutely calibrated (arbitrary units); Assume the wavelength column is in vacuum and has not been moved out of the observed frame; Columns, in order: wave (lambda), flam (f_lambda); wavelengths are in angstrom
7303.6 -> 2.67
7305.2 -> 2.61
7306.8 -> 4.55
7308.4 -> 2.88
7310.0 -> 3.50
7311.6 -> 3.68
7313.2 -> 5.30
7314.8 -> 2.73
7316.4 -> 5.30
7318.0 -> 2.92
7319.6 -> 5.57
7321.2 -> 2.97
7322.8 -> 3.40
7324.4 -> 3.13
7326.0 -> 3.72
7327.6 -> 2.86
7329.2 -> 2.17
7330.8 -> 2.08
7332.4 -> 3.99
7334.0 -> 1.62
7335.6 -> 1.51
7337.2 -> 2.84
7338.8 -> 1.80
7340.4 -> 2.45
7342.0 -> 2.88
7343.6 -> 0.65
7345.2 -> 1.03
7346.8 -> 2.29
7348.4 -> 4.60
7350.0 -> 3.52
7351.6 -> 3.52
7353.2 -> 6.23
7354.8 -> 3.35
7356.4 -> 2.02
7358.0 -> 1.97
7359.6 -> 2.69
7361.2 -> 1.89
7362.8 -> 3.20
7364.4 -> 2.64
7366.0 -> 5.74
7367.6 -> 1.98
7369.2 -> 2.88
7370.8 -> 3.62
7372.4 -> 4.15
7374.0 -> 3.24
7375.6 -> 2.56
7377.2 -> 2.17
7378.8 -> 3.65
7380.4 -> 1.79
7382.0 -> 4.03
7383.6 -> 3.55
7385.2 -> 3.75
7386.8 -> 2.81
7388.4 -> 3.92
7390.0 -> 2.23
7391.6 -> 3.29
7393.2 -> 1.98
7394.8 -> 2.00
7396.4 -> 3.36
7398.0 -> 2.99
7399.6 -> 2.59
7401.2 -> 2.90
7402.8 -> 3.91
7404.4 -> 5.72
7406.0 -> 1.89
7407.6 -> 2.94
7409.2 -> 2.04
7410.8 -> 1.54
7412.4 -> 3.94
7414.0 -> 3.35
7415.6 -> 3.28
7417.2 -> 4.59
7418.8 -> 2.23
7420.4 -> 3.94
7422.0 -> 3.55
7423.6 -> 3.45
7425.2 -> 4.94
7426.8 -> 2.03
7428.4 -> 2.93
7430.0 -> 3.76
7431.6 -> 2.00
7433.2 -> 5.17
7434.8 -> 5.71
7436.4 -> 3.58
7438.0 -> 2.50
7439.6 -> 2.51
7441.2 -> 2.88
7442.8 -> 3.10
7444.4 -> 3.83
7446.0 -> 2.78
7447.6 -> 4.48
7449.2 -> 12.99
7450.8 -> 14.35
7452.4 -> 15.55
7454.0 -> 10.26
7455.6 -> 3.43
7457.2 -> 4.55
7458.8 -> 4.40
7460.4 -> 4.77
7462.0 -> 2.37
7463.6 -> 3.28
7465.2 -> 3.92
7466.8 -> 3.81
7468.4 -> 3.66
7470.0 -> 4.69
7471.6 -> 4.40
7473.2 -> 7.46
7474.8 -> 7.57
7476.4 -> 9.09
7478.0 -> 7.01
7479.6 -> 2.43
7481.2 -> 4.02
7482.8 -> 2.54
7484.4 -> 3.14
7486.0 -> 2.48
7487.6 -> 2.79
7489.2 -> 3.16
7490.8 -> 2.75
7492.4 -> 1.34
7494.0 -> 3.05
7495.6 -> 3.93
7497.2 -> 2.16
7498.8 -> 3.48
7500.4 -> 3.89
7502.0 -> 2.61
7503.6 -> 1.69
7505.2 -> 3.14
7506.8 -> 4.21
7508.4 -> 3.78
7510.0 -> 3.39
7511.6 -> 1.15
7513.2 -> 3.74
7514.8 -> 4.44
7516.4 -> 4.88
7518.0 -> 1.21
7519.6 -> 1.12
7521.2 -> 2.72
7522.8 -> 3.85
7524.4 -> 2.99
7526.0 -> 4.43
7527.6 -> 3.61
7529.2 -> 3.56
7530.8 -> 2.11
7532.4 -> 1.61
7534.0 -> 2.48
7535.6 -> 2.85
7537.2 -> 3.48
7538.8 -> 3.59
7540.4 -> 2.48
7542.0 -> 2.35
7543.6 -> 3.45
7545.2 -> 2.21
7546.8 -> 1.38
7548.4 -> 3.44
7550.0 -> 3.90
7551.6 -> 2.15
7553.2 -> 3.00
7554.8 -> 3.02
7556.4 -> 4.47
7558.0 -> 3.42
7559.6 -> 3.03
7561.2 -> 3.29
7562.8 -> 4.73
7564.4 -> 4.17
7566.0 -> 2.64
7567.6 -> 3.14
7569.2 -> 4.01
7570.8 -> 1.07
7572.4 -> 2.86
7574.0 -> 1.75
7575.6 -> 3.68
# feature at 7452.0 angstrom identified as H-alpha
